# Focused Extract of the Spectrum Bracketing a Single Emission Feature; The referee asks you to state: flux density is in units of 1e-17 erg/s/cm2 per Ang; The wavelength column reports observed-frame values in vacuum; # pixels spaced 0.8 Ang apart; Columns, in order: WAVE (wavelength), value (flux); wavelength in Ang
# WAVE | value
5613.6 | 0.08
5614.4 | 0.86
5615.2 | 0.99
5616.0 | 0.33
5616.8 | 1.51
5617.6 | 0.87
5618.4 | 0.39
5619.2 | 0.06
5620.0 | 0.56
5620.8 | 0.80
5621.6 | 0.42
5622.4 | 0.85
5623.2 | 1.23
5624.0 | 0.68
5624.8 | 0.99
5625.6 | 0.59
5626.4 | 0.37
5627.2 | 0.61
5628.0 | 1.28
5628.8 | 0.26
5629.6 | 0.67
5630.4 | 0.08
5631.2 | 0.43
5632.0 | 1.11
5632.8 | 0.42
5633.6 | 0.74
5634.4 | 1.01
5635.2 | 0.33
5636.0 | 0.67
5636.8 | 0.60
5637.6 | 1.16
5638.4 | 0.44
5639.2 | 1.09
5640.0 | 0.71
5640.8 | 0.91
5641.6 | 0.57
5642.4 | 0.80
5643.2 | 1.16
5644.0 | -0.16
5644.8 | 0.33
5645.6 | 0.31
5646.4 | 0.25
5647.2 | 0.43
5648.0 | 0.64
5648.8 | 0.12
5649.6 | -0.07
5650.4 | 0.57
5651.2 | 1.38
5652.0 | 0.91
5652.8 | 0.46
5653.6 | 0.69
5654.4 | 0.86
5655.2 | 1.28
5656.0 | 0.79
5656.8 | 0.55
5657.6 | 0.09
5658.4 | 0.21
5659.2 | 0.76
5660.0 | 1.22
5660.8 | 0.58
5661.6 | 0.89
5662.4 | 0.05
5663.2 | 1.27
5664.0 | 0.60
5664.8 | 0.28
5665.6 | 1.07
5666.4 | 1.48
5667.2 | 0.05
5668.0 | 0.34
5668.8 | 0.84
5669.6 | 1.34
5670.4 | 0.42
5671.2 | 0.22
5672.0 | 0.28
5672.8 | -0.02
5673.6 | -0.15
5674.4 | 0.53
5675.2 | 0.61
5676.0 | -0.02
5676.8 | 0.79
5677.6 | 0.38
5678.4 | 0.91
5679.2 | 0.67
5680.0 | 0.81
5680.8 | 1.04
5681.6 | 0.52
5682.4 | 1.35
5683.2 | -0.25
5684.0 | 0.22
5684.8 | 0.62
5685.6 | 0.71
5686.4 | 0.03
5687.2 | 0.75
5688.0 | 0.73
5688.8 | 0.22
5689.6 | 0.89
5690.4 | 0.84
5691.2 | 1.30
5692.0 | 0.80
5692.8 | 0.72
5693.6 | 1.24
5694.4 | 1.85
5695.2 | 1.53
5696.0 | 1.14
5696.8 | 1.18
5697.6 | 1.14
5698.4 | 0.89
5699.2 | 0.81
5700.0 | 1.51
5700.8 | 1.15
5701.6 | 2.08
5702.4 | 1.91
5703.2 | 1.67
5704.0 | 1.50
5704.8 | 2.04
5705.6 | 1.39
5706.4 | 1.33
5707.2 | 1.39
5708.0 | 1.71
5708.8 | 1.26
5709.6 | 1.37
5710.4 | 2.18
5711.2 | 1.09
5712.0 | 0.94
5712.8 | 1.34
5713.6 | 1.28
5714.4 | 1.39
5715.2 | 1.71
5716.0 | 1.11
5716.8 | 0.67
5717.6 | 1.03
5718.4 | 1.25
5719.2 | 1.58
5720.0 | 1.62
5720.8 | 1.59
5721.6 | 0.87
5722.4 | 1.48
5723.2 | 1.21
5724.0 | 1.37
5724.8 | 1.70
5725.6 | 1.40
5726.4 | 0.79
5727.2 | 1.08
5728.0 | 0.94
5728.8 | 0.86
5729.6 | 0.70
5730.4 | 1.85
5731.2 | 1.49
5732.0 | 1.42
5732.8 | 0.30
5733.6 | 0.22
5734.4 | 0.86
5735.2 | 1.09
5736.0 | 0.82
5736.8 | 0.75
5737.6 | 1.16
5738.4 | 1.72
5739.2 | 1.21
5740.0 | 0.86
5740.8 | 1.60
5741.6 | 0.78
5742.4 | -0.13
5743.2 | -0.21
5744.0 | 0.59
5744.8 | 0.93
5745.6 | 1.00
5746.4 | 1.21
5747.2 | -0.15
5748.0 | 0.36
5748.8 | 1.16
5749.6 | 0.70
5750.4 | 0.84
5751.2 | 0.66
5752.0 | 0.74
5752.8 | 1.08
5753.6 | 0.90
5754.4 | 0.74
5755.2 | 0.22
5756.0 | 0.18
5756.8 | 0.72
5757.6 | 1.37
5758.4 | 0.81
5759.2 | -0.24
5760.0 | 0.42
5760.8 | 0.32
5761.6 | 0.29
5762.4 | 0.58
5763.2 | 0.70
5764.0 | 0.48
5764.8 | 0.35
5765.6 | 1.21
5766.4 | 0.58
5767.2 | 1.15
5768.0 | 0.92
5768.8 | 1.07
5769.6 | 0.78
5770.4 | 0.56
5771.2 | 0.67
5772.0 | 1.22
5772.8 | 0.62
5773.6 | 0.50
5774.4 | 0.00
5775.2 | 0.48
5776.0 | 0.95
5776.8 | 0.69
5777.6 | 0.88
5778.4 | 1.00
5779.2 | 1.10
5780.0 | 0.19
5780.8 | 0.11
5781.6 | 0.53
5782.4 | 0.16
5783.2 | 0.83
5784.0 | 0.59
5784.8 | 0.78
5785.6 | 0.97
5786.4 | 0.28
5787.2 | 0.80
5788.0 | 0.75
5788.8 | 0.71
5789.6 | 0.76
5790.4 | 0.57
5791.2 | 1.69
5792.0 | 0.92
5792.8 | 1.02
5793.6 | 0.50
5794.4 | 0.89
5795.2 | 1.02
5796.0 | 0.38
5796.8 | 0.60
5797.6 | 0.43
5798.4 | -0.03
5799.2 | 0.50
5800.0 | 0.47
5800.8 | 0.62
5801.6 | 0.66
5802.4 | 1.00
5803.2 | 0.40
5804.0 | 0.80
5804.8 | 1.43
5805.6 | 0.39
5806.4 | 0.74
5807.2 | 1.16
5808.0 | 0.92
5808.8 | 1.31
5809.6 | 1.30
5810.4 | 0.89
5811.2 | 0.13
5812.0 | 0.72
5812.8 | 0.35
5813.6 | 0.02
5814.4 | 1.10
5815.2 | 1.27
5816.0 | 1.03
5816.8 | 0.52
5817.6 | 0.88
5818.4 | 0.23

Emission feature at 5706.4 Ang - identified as Mg II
